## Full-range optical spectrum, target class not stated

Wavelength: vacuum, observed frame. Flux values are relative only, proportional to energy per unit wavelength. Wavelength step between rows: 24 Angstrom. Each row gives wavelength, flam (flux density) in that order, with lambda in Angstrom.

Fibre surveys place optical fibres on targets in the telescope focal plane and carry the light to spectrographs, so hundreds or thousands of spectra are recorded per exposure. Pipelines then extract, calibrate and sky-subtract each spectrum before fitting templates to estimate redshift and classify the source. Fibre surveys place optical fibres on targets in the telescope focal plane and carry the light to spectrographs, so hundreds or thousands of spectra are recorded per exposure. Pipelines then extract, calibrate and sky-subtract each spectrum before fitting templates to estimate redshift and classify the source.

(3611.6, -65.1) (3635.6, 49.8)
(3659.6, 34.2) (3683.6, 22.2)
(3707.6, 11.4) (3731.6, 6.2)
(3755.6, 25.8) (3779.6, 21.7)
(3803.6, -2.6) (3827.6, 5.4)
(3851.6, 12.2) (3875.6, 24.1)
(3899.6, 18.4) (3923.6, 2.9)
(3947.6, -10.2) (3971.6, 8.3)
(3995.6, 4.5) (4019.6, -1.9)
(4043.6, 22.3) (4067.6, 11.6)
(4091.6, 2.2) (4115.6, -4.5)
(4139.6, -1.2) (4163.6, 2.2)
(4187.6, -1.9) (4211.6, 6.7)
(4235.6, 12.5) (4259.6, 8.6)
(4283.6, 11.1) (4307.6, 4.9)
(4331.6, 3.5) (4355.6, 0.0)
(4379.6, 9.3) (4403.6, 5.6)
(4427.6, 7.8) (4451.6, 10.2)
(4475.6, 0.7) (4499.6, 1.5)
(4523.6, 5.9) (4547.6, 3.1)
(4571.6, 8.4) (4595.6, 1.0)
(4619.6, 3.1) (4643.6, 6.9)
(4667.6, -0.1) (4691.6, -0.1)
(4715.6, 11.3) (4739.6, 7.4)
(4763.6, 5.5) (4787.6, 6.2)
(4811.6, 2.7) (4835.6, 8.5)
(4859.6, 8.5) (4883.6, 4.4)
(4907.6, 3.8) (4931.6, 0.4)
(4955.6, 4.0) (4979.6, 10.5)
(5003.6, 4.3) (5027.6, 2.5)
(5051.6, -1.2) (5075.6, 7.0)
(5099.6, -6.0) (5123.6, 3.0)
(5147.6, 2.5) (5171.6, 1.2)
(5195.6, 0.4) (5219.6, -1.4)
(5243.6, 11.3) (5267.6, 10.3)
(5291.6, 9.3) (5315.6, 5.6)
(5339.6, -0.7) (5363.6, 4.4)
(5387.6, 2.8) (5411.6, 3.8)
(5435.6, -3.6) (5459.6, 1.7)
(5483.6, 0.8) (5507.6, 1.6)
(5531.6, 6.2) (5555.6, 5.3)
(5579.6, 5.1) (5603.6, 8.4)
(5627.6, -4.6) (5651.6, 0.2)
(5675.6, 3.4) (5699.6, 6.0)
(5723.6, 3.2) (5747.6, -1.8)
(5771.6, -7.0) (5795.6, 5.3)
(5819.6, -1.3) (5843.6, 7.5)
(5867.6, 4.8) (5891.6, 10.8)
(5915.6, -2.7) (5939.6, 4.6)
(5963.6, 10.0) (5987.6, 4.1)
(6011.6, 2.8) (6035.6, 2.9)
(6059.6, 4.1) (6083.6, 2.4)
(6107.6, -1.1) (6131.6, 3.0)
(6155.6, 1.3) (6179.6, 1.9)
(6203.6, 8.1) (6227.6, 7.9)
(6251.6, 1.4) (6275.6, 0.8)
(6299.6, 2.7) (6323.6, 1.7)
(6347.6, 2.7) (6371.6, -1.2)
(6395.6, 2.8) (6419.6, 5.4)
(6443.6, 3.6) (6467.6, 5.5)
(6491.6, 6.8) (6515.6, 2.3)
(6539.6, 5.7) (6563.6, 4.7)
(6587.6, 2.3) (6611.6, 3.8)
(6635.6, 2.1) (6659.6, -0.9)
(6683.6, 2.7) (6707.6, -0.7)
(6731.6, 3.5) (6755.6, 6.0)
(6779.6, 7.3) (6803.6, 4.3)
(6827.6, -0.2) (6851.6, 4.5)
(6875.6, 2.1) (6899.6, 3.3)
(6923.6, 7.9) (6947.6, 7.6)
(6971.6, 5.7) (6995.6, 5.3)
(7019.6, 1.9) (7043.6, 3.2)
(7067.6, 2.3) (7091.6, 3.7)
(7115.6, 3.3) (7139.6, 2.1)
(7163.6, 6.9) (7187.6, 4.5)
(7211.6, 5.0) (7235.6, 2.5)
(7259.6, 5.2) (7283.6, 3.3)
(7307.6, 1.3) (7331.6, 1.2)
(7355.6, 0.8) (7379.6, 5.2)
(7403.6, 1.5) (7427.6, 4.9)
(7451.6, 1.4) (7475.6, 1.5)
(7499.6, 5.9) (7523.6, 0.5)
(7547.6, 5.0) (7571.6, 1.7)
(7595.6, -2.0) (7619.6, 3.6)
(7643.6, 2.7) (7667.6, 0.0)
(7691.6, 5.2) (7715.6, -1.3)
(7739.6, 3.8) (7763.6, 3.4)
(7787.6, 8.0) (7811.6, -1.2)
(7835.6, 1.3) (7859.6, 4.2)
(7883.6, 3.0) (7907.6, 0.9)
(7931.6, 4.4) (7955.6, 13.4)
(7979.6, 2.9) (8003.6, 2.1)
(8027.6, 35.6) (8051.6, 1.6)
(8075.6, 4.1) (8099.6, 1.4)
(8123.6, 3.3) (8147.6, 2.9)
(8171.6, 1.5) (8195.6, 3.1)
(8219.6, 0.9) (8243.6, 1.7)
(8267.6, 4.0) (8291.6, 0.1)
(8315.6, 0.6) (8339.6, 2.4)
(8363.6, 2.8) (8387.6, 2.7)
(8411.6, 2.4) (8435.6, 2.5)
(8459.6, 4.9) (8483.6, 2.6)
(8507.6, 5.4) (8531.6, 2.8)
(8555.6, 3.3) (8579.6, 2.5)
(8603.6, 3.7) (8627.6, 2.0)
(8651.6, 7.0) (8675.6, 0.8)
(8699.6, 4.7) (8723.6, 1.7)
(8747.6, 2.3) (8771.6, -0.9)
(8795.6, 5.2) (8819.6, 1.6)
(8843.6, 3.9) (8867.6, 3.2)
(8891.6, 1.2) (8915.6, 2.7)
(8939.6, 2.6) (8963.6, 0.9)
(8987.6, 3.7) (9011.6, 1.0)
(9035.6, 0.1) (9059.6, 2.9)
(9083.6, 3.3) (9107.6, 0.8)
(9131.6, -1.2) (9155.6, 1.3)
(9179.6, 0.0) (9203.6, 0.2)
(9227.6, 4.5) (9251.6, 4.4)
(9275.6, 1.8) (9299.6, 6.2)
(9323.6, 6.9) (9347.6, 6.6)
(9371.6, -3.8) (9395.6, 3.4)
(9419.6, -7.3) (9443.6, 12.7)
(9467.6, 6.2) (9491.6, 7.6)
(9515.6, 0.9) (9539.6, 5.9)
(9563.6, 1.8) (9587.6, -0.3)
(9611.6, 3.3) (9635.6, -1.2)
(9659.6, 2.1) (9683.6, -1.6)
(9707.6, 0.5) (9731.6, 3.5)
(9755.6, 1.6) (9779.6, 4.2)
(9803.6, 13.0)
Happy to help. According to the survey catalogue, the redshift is 0.60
